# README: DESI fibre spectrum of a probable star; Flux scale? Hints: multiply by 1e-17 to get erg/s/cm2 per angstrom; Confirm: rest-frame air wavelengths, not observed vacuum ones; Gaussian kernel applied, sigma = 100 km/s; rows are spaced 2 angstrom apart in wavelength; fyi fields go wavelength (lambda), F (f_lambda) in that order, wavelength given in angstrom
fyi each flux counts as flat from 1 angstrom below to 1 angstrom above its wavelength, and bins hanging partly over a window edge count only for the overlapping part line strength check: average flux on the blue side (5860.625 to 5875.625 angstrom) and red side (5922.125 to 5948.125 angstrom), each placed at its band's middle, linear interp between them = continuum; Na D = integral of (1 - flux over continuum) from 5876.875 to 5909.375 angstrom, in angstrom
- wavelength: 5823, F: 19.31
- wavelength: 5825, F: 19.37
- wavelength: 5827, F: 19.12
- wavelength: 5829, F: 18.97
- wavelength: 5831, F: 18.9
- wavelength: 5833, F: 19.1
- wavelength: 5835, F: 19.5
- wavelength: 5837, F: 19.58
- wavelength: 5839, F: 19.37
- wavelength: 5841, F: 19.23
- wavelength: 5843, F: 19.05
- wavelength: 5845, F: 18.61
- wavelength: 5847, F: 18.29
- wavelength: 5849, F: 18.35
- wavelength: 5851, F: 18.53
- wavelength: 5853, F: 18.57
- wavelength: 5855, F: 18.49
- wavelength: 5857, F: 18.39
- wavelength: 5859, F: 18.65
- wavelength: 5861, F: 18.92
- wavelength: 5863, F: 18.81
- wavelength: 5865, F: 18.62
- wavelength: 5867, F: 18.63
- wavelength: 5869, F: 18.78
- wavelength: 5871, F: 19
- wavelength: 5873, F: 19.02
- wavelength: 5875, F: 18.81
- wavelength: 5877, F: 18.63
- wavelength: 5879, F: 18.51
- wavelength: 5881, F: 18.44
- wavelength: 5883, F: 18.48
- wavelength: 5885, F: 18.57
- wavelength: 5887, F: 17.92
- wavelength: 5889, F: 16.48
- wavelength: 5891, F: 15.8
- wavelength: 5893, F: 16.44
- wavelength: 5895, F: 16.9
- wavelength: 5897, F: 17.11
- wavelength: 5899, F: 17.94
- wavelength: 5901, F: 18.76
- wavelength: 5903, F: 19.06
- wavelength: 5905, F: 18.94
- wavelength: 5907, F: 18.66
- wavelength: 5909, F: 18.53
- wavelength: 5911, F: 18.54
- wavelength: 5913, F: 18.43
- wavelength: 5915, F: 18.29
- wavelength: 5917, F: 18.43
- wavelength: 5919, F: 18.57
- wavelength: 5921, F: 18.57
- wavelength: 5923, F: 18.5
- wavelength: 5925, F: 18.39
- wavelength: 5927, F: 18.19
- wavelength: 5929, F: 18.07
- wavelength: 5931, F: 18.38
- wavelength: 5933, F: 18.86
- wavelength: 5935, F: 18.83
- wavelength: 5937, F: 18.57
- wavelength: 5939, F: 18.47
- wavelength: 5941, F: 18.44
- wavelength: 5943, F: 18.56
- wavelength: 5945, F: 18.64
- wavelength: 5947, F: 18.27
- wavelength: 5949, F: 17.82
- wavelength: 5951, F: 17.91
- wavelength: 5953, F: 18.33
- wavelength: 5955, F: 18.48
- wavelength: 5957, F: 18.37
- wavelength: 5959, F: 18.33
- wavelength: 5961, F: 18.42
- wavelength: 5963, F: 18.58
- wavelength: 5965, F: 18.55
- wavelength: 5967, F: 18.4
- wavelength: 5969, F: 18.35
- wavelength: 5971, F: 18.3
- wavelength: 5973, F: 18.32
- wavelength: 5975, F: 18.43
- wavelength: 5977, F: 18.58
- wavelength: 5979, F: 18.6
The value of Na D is 1.33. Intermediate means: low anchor 18.8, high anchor 18.5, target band 17.9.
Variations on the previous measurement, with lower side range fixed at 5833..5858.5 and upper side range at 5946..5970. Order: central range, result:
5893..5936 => 0.43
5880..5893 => 0.78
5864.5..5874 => -0.05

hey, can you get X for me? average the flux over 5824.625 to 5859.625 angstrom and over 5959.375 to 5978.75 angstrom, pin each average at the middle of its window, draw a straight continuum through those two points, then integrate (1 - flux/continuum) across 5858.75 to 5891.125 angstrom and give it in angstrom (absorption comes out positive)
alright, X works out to 0.6 angstrom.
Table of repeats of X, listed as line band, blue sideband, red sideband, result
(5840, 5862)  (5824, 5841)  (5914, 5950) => 0.5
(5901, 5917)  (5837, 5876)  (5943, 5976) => -0.1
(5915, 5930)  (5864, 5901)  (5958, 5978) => -0.1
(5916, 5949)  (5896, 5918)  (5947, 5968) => -0.2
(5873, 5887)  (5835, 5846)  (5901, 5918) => 0.2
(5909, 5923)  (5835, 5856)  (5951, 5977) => 0.1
